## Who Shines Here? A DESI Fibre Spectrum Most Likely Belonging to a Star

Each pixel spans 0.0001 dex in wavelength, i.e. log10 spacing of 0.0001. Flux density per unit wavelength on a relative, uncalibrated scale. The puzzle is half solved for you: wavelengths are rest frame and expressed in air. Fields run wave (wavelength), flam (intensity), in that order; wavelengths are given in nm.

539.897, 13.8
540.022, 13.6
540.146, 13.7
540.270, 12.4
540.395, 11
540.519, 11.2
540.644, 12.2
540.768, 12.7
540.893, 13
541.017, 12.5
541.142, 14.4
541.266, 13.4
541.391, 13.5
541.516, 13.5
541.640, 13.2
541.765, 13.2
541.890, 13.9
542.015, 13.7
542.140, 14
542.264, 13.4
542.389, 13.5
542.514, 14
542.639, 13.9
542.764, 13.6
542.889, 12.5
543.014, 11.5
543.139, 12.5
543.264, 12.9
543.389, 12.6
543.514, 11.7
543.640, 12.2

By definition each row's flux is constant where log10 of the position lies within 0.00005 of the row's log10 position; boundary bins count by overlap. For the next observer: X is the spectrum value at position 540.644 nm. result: 12.2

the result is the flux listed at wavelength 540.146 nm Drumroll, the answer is 13.7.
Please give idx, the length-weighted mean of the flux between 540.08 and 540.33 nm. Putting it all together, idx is 13.1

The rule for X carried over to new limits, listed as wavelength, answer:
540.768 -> 12.7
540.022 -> 13.6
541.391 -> 13.5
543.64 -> 12.2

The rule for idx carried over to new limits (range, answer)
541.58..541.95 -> 13.4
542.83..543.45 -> 12.4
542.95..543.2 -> 12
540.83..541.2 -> 13.3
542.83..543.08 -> 12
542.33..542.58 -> 13.7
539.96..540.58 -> 12.4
